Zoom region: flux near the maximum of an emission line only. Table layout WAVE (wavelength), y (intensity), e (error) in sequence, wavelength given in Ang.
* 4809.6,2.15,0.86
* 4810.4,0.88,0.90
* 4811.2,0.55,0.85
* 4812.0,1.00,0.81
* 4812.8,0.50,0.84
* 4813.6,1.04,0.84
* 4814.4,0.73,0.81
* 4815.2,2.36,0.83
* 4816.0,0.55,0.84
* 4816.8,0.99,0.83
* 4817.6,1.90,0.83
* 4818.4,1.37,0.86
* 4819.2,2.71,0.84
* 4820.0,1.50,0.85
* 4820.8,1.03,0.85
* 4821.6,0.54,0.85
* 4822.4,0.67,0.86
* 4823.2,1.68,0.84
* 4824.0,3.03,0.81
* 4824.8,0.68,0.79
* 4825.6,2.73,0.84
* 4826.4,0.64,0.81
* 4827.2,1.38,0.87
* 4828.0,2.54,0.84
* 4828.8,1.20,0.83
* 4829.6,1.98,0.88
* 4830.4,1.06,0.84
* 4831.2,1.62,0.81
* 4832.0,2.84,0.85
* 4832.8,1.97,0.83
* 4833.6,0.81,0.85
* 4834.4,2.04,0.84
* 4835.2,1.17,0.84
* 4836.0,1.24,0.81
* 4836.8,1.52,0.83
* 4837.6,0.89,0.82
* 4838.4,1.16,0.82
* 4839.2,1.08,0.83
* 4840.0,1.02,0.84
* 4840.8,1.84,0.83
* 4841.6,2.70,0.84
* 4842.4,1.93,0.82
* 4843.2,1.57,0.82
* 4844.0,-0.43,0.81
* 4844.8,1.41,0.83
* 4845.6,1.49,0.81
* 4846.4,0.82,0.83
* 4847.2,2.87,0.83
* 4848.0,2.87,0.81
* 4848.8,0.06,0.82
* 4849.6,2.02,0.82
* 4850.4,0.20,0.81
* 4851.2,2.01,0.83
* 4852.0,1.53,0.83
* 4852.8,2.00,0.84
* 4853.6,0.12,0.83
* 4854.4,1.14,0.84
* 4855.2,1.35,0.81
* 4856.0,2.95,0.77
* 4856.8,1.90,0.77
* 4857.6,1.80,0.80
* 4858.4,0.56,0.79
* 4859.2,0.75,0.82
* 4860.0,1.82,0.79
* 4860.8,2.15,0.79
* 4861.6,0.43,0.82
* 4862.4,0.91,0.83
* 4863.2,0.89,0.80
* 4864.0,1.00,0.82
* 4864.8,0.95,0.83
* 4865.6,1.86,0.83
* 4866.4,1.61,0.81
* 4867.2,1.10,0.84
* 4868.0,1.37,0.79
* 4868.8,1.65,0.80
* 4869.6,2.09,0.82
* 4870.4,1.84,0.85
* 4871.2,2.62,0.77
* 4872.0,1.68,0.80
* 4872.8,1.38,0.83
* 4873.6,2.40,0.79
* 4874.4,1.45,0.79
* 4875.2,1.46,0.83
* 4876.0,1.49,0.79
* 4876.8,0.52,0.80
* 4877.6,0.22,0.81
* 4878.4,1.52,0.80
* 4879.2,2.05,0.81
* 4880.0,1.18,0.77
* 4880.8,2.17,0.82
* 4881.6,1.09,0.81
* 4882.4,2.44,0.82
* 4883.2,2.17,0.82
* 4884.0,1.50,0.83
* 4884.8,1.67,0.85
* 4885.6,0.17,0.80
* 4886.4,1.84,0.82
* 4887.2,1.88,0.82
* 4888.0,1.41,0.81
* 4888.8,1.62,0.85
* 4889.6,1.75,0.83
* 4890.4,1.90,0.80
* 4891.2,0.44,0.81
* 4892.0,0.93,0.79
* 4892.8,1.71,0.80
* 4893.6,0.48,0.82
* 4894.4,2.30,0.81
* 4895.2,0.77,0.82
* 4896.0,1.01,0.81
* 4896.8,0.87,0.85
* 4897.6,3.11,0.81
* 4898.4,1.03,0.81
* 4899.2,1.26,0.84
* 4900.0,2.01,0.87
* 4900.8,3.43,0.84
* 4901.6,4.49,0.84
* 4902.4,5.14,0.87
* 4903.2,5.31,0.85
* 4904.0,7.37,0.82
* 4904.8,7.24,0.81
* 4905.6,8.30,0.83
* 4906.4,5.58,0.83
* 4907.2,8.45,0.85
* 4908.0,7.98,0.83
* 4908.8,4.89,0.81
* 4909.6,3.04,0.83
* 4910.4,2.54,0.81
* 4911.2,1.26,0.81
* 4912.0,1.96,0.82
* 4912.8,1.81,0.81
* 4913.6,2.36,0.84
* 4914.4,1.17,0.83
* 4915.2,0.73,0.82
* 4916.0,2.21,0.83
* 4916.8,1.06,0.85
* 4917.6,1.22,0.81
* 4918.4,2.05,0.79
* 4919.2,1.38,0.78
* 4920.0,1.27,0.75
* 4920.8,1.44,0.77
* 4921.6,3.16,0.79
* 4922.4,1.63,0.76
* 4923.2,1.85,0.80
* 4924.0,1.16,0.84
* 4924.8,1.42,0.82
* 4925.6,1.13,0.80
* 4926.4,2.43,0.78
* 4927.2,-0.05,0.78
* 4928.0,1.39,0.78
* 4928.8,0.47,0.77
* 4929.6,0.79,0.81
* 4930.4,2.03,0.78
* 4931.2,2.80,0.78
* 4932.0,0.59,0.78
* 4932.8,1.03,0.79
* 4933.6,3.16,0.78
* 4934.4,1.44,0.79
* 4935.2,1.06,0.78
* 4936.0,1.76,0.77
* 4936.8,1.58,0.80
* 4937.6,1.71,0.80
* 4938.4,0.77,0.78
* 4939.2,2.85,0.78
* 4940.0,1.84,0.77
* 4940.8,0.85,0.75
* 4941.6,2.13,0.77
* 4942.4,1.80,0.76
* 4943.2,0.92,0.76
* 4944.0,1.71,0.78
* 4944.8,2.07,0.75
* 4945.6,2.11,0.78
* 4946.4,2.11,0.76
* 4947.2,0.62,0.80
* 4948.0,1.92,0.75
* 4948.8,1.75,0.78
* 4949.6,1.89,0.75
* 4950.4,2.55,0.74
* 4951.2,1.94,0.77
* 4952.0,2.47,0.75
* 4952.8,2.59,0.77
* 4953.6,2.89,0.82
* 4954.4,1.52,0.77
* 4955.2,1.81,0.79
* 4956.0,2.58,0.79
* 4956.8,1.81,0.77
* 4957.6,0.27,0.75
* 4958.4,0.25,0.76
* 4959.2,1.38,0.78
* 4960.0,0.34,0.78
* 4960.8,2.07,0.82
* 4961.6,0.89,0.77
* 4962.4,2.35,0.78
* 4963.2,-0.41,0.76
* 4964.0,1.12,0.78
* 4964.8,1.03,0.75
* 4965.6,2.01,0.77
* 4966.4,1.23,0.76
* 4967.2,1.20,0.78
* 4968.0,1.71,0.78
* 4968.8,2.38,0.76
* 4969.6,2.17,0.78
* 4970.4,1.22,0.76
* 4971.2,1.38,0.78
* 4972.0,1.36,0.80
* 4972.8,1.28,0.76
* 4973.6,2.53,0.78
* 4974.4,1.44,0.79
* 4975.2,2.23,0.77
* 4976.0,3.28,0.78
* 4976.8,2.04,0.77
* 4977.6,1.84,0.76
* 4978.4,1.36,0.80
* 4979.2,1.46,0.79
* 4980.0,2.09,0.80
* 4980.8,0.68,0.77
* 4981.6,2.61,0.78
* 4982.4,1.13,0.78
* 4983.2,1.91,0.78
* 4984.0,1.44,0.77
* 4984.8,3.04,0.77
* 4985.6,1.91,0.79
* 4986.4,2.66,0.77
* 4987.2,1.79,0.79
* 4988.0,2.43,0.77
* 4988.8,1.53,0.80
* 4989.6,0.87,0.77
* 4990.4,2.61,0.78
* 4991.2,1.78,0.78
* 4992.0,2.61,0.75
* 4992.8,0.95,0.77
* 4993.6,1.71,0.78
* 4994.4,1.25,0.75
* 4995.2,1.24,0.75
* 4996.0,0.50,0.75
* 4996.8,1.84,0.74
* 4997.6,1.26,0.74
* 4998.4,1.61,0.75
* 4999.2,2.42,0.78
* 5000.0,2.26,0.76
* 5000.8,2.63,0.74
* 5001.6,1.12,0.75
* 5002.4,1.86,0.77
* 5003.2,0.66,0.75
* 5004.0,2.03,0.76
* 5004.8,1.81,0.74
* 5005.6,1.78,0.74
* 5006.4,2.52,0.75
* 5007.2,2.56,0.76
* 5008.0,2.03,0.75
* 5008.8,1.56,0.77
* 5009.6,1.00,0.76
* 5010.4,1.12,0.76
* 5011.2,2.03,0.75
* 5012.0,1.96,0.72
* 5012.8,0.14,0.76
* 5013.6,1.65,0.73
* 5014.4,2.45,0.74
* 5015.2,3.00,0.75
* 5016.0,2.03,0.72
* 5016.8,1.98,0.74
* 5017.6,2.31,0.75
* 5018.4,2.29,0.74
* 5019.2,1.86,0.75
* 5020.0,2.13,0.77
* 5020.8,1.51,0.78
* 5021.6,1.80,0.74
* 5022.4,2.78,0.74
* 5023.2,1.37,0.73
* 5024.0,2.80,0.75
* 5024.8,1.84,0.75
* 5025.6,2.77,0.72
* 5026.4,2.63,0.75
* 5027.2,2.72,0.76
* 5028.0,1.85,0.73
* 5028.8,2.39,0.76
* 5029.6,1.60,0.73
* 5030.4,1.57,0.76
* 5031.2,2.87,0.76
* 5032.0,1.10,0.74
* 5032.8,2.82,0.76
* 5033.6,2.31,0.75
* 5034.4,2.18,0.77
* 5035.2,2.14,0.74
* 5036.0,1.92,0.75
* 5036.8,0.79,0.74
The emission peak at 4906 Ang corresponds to [O II]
